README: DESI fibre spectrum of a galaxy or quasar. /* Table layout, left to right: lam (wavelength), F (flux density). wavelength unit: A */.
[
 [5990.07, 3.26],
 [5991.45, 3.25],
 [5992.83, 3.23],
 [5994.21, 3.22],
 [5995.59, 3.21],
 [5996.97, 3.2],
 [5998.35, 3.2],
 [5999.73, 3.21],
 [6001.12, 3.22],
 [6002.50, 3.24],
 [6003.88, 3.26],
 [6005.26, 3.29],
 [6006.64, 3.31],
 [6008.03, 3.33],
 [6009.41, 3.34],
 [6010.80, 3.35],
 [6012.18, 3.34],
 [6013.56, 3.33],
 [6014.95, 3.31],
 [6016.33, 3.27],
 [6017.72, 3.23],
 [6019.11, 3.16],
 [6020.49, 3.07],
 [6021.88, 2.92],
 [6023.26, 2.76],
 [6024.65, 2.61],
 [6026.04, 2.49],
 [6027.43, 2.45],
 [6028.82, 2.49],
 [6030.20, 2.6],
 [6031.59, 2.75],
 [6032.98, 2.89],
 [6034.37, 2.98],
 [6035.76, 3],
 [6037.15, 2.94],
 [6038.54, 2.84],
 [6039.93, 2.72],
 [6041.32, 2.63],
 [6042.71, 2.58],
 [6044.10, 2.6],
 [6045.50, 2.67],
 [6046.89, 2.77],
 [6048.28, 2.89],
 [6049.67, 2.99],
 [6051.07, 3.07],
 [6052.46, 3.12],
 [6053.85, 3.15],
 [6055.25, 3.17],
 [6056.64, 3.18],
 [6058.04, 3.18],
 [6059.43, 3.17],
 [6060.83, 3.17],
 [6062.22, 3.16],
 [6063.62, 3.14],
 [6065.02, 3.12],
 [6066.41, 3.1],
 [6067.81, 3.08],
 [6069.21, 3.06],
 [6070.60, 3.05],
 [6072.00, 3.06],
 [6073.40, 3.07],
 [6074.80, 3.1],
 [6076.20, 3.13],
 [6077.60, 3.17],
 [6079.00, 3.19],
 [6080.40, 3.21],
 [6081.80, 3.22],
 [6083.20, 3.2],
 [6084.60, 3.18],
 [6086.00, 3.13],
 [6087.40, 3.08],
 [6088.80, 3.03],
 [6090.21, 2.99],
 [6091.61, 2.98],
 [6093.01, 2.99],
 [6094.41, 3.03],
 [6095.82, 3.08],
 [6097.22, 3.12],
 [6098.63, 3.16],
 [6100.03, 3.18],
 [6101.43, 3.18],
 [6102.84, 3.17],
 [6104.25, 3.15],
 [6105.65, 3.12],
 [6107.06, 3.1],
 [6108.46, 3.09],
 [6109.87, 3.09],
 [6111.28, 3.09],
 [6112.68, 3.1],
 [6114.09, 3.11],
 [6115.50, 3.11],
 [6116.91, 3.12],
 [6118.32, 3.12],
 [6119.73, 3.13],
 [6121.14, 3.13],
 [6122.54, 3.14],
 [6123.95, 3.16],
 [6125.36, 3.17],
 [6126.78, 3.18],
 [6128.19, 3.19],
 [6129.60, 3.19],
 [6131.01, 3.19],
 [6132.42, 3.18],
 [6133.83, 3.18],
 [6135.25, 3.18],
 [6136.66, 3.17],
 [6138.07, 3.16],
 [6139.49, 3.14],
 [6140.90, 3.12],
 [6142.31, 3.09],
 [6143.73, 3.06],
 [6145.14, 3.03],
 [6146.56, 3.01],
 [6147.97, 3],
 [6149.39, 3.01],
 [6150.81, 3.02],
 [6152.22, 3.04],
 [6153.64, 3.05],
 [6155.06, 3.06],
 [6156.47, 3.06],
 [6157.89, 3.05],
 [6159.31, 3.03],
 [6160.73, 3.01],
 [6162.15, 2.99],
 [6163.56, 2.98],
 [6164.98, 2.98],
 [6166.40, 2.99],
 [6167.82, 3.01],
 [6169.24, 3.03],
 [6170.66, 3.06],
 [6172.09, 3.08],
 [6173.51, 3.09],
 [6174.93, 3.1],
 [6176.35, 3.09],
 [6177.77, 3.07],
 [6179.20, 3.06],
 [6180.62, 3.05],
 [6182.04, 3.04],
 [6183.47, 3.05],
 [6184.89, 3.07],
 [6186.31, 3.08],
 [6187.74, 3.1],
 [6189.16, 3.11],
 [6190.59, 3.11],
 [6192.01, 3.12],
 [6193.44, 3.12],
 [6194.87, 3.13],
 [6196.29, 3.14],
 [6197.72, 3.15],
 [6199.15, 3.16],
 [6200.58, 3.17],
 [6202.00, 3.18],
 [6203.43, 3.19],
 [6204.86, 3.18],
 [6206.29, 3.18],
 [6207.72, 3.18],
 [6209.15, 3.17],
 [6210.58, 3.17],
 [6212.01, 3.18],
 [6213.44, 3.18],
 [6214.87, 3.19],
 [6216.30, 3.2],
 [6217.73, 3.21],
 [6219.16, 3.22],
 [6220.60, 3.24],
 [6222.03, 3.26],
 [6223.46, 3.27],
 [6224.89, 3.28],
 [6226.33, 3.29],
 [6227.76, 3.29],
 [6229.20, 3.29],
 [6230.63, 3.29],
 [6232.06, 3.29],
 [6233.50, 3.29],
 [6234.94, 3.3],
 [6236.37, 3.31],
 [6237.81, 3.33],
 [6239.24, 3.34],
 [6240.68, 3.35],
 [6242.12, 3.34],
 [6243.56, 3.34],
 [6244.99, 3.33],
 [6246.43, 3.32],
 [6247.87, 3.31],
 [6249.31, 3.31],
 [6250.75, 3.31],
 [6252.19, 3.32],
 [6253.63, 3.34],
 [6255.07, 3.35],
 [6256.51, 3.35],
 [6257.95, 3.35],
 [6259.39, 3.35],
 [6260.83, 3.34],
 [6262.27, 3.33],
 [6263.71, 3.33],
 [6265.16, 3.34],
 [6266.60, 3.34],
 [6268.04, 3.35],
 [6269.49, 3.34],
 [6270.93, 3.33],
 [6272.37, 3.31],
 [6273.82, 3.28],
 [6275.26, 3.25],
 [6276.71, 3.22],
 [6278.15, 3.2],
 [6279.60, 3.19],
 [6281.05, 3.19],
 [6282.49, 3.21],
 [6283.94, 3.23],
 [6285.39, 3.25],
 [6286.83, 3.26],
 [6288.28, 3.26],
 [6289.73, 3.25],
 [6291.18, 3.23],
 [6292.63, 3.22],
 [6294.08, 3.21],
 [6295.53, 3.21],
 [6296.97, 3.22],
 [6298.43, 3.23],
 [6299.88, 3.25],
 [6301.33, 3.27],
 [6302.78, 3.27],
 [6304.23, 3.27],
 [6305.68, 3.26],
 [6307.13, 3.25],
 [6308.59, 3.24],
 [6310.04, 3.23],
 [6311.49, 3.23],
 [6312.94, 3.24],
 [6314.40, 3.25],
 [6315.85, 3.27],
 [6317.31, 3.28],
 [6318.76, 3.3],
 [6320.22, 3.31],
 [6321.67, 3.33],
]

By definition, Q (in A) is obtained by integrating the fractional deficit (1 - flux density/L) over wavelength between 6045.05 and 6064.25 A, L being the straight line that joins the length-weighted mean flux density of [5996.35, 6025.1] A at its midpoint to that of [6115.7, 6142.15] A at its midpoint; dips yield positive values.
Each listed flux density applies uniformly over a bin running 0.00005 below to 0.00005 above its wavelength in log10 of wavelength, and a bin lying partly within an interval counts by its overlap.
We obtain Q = 0.7 A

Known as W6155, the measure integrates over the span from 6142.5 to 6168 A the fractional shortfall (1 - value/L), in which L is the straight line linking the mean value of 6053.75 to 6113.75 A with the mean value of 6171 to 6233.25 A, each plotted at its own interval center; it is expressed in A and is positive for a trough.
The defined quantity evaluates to 1.00 A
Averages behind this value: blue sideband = 3.12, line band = 3.02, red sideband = 3.16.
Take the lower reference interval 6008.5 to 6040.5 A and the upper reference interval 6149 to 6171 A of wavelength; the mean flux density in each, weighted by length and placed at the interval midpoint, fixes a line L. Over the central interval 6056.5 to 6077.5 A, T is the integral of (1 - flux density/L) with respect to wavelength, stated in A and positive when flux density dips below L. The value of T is -1.01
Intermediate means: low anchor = 2.95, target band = 3.12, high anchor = 3.02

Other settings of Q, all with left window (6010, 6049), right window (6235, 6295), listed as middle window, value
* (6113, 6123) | -0.3 A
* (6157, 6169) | 0.4 A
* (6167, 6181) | 0.3 A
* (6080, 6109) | -1.1 A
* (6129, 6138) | -0.3 A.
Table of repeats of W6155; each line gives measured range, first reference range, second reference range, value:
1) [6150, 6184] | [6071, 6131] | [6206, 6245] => 1.65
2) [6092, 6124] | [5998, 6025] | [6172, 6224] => 0.55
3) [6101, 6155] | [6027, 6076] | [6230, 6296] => -0.80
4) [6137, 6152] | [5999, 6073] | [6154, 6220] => 0.06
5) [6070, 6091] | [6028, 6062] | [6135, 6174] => -1.21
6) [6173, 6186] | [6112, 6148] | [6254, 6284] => 0.49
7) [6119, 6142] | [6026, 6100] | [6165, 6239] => -0.64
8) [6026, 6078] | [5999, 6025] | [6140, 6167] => 3.34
